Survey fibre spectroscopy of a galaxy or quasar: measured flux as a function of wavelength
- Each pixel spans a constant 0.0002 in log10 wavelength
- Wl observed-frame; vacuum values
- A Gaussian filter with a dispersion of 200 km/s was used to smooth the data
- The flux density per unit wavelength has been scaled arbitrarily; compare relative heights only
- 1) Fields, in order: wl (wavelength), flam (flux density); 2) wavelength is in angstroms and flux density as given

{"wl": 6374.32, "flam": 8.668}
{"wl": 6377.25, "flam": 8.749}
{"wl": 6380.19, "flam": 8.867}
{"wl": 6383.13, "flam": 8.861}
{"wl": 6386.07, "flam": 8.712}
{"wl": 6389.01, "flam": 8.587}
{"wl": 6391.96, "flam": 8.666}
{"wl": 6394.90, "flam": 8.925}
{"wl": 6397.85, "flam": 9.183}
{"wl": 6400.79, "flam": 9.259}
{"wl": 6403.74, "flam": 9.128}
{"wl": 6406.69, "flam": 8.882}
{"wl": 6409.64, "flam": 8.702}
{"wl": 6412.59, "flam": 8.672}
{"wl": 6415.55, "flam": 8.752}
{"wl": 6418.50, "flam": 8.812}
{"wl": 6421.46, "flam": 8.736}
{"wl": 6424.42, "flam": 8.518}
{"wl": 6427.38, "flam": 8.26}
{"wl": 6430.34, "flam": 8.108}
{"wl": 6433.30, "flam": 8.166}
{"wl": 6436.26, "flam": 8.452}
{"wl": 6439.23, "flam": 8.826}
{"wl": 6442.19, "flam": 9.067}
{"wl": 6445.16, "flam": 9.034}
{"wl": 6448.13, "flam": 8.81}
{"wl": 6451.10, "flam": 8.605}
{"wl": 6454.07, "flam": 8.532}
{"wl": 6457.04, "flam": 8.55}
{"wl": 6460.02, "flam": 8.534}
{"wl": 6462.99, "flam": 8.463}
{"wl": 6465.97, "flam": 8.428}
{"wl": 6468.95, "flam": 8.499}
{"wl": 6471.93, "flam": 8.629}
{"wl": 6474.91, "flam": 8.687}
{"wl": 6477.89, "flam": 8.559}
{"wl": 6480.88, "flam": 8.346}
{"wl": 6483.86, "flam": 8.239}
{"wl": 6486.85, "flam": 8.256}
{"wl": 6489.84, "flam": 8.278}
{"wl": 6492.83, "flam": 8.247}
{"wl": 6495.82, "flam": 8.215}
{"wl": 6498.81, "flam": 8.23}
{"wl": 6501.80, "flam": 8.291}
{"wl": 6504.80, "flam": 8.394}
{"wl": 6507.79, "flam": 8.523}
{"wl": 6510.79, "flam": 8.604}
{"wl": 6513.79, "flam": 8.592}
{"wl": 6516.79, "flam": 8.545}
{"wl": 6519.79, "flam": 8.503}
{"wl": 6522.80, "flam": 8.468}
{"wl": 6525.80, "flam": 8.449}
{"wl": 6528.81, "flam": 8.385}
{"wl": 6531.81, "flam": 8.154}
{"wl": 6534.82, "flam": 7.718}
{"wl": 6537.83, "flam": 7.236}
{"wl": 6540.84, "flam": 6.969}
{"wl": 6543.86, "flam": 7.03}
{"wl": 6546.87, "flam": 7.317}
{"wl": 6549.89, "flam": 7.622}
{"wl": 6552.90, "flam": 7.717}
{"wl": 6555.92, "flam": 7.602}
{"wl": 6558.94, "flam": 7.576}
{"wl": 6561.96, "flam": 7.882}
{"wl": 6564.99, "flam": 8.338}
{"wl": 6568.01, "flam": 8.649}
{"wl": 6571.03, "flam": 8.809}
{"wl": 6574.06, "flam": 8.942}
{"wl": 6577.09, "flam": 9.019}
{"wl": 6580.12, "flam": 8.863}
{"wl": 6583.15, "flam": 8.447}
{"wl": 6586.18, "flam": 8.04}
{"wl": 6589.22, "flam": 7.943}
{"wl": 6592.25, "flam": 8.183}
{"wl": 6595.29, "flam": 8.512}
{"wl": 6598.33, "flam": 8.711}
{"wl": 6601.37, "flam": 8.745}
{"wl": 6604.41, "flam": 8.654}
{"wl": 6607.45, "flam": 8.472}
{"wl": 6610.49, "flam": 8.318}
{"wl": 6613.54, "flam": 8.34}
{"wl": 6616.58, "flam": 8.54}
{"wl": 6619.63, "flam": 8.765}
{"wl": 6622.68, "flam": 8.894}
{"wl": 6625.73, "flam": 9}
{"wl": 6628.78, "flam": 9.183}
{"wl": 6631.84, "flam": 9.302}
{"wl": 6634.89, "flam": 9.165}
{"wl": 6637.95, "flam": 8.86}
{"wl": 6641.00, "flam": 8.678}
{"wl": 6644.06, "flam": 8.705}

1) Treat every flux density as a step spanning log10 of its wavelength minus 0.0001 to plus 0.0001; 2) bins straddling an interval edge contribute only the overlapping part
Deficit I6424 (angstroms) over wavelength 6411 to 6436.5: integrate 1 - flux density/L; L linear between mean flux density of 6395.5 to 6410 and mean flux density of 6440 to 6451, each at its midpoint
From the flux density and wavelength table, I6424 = 1.4 angstroms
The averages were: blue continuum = 9.05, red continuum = 8.92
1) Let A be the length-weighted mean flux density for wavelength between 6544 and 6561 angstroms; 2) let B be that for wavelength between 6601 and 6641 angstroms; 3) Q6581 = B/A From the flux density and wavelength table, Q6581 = 1.2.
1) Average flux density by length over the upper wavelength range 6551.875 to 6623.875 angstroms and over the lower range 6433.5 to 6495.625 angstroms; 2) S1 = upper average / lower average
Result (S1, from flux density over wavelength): 1.0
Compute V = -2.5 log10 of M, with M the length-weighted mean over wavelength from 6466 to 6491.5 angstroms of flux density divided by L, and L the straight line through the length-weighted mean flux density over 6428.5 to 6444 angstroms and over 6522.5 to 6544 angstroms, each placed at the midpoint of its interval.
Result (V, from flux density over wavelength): -0.03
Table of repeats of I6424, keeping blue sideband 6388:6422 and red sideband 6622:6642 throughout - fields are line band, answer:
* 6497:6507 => 0.7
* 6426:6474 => 1.8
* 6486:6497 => 0.8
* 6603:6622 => 1.0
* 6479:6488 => 0.6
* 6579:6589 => 0.7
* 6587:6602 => 1.0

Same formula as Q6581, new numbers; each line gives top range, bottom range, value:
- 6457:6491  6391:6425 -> 0.95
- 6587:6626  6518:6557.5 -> 1.09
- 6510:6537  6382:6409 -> 0.94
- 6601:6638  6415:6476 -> 1.02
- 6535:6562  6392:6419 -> 0.83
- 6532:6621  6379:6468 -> 0.94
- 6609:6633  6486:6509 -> 1.06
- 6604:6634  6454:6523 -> 1.04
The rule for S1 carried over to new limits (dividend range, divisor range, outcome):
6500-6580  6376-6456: 0.93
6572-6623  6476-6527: 1.02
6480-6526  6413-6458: 0.97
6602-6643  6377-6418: 0.99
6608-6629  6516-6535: 1.04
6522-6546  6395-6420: 0.87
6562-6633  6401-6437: 1.00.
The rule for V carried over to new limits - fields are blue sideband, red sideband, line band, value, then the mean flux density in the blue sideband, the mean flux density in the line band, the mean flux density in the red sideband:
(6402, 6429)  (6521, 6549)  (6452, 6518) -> -0.04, 8.72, 8.44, 7.75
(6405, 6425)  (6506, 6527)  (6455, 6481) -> 0.01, 8.74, 8.53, 8.53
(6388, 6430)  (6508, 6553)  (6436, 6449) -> -0.04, 8.77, 8.87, 7.98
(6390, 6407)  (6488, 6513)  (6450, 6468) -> 0.01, 9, 8.52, 8.35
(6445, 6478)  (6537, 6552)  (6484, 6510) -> -0.04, 8.6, 8.31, 7.26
